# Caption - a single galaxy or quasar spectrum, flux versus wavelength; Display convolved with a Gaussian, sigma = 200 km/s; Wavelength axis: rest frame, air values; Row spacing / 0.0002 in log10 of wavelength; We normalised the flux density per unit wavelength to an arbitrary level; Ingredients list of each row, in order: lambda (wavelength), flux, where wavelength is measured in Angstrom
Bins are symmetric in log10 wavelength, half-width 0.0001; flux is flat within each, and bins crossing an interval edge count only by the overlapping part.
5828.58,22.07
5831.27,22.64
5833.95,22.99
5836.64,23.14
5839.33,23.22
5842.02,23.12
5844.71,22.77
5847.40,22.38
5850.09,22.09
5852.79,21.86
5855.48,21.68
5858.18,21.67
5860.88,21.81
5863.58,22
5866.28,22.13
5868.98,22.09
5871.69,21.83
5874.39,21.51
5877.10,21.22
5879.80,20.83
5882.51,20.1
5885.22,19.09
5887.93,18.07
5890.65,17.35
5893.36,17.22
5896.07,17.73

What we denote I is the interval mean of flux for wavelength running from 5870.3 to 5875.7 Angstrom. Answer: 21.7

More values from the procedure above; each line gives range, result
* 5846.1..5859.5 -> 21.9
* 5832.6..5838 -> 23.1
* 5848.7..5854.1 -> 22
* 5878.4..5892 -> 19.1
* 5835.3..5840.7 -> 23.2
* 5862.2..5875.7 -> 21.9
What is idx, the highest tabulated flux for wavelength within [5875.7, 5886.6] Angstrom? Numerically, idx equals 21.22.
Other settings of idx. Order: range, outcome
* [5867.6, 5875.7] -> 22.09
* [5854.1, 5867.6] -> 22.13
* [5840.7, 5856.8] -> 23.12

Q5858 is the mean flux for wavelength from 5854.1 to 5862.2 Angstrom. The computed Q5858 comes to 21.7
